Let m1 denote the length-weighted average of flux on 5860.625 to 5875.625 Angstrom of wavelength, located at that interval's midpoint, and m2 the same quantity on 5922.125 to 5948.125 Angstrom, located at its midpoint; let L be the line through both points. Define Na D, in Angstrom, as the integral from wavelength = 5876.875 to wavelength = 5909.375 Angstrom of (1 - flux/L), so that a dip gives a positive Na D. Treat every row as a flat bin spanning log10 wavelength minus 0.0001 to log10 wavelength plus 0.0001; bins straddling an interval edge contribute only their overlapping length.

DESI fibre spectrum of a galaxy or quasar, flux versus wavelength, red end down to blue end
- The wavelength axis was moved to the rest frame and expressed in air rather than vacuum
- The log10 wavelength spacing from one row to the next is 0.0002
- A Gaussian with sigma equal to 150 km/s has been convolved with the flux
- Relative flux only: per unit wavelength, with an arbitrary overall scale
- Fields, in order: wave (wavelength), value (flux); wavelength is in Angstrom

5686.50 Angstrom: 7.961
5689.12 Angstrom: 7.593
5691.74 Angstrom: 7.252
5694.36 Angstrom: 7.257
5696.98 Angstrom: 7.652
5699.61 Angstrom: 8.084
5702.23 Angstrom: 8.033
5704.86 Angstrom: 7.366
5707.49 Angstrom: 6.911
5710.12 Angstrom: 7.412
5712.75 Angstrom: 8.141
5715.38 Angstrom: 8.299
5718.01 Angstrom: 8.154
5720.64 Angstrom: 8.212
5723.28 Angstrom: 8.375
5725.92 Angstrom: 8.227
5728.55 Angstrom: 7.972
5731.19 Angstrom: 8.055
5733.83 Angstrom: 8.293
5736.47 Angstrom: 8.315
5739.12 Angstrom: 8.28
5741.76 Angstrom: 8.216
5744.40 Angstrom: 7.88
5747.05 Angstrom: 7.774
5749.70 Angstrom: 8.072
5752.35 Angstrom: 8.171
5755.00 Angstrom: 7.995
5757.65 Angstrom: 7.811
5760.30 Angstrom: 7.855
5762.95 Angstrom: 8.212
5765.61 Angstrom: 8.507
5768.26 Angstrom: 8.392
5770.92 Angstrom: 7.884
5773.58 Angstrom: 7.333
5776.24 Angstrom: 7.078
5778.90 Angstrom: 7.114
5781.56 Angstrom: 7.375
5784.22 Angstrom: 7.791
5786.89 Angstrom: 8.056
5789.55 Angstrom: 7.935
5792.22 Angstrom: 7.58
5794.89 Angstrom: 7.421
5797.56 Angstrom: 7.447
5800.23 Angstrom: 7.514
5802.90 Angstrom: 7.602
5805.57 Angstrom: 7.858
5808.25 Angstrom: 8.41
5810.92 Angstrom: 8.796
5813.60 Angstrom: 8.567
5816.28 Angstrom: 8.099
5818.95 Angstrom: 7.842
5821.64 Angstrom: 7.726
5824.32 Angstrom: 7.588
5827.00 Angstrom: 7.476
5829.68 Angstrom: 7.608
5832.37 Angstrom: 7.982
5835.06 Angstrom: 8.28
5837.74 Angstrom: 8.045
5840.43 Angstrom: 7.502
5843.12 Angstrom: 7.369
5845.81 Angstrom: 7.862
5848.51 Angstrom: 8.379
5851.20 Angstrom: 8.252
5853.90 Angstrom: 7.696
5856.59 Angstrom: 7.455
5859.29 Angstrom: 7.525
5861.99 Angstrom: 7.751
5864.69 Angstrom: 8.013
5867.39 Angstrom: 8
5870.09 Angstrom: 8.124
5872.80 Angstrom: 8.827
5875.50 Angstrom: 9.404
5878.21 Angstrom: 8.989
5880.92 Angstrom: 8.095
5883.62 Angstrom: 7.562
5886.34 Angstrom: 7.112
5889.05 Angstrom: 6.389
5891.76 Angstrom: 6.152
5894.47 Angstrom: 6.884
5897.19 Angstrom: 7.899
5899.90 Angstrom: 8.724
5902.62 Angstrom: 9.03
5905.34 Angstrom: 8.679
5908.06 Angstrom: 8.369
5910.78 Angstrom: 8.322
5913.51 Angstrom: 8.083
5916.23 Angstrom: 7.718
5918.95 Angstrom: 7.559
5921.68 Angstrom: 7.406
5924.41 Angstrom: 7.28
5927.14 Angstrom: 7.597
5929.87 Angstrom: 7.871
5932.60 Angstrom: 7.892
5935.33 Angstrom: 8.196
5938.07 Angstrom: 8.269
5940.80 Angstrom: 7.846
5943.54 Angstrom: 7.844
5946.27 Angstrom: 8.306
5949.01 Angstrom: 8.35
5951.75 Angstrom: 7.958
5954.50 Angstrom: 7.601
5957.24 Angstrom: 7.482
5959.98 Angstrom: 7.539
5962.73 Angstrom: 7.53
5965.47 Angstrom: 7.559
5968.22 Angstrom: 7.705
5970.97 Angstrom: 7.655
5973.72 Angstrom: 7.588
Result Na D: 1.2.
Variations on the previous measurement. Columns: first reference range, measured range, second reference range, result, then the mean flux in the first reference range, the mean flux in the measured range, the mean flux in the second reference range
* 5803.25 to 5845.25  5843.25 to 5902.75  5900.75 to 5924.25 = 1.12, 7.93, 7.88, 8.11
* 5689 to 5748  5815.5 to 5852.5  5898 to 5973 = 0.33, 7.91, 7.85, 7.94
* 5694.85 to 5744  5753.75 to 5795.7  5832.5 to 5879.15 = 1.30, 7.99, 7.78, 8.08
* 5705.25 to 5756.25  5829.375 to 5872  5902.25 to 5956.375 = 0.62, 8.03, 7.88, 7.98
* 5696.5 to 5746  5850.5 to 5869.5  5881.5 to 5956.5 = 0.14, 8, 7.81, 7.81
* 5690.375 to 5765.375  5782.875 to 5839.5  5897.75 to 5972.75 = 0.42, 7.95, 7.88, 7.94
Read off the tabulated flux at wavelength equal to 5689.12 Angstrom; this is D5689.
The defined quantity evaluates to 7.593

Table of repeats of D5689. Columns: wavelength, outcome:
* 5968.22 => 7.705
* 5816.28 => 8.099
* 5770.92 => 7.884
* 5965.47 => 7.559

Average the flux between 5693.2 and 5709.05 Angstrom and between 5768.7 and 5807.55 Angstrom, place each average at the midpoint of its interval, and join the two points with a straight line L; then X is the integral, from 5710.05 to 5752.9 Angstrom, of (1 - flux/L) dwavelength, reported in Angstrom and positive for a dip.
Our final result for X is -3.2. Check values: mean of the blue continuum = 7.55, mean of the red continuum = 7.6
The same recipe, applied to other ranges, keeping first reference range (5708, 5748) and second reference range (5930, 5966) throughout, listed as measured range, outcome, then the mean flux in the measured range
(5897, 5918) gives -1.2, 8.36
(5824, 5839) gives 0.3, 7.85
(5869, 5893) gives 0.3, 7.85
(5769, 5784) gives 1.1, 7.43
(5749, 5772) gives -0.1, 8.1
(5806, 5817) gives -0.6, 8.43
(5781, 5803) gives 1.0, 7.65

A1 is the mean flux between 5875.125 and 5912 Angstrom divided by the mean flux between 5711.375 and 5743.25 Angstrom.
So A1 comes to 0.97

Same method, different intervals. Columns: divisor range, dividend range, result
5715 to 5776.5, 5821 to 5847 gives 0.96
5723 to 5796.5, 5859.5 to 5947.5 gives 1.00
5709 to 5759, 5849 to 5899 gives 0.96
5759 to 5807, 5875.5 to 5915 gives 1.03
